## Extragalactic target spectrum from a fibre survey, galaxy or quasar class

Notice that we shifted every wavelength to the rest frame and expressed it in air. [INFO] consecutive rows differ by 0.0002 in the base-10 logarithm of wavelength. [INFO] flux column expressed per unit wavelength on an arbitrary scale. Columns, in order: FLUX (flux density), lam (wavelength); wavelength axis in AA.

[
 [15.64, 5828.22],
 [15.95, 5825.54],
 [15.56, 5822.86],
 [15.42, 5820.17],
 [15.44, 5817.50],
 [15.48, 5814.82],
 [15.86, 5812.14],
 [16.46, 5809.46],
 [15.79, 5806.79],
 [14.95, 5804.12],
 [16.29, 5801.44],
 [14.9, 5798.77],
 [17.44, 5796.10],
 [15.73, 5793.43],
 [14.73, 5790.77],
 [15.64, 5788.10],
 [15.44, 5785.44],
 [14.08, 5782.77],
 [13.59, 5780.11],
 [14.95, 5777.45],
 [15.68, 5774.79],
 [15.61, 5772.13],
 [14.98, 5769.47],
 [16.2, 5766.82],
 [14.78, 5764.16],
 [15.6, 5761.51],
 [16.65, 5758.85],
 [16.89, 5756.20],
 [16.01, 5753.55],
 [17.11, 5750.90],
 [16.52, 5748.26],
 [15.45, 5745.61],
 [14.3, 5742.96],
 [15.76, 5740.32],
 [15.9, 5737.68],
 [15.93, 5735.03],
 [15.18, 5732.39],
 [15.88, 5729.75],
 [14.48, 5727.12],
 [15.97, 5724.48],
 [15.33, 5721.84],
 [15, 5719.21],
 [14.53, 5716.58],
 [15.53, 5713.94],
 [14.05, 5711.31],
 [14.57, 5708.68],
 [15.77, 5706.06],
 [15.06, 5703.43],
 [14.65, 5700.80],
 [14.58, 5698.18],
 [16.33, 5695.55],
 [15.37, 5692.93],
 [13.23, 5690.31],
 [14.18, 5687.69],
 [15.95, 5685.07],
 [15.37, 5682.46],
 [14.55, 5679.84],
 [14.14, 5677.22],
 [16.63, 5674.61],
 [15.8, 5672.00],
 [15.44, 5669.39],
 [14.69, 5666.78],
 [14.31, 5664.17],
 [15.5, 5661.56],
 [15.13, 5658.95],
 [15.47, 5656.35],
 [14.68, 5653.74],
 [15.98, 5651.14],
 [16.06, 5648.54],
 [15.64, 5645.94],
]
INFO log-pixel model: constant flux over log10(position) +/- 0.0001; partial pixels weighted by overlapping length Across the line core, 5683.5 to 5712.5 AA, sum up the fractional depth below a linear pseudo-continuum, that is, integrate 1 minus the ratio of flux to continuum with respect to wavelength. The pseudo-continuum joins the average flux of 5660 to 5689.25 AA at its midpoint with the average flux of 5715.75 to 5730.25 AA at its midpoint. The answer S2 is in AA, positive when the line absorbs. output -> 0.5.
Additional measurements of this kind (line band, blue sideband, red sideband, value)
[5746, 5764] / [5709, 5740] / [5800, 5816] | -1.0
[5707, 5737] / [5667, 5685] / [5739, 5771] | 0.9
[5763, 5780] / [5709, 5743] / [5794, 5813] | 0.4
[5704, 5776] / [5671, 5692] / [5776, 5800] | -2.2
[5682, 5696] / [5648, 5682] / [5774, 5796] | 0.2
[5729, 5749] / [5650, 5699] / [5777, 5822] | -0.4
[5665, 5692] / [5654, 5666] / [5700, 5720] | 0.0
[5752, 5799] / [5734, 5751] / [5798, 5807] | 0.3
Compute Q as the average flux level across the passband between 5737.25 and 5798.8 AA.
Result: 15.6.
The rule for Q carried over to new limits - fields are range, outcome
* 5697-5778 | 15.5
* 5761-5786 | 15.1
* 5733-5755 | 15.9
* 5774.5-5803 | 15.3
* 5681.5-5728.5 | 15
